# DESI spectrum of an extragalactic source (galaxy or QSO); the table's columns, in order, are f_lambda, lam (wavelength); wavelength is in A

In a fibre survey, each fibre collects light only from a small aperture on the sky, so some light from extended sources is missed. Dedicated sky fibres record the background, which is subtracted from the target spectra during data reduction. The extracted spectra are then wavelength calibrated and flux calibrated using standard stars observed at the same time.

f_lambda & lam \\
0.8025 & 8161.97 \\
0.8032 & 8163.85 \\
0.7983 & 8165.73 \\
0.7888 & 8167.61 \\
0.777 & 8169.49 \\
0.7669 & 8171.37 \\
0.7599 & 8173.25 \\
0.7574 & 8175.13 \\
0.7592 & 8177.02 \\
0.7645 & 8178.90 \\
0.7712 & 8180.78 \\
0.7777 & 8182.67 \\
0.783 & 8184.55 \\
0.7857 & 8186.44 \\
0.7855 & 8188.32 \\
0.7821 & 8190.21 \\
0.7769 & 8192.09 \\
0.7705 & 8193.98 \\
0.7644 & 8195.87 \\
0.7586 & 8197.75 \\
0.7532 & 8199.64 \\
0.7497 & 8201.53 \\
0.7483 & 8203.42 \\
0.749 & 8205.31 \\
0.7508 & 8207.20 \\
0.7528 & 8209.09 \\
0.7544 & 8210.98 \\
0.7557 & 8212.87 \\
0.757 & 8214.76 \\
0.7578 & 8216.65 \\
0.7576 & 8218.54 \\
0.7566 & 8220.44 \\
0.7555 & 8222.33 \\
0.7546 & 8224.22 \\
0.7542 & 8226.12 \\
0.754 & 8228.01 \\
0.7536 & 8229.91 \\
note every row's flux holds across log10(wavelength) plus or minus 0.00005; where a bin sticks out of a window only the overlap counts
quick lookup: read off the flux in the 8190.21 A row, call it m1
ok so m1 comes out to 0.7821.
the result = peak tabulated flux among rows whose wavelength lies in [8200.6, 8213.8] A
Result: 0.7557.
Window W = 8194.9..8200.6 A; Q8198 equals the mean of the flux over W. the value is 0.759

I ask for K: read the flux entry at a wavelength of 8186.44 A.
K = 0.7857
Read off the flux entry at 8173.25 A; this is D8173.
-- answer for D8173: 0.7599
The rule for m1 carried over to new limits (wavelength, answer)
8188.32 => 0.7855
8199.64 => 0.7532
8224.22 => 0.7546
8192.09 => 0.7769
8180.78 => 0.7712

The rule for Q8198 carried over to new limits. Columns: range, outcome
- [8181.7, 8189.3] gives 0.782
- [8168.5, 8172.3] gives 0.773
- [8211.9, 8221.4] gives 0.757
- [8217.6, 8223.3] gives 0.756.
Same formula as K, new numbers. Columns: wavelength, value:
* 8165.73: 0.7983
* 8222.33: 0.7555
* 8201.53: 0.7497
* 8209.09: 0.7528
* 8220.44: 0.7566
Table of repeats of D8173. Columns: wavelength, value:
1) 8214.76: 0.757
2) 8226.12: 0.7542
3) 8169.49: 0.777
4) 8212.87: 0.7557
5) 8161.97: 0.8025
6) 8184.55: 0.783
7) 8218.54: 0.7576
